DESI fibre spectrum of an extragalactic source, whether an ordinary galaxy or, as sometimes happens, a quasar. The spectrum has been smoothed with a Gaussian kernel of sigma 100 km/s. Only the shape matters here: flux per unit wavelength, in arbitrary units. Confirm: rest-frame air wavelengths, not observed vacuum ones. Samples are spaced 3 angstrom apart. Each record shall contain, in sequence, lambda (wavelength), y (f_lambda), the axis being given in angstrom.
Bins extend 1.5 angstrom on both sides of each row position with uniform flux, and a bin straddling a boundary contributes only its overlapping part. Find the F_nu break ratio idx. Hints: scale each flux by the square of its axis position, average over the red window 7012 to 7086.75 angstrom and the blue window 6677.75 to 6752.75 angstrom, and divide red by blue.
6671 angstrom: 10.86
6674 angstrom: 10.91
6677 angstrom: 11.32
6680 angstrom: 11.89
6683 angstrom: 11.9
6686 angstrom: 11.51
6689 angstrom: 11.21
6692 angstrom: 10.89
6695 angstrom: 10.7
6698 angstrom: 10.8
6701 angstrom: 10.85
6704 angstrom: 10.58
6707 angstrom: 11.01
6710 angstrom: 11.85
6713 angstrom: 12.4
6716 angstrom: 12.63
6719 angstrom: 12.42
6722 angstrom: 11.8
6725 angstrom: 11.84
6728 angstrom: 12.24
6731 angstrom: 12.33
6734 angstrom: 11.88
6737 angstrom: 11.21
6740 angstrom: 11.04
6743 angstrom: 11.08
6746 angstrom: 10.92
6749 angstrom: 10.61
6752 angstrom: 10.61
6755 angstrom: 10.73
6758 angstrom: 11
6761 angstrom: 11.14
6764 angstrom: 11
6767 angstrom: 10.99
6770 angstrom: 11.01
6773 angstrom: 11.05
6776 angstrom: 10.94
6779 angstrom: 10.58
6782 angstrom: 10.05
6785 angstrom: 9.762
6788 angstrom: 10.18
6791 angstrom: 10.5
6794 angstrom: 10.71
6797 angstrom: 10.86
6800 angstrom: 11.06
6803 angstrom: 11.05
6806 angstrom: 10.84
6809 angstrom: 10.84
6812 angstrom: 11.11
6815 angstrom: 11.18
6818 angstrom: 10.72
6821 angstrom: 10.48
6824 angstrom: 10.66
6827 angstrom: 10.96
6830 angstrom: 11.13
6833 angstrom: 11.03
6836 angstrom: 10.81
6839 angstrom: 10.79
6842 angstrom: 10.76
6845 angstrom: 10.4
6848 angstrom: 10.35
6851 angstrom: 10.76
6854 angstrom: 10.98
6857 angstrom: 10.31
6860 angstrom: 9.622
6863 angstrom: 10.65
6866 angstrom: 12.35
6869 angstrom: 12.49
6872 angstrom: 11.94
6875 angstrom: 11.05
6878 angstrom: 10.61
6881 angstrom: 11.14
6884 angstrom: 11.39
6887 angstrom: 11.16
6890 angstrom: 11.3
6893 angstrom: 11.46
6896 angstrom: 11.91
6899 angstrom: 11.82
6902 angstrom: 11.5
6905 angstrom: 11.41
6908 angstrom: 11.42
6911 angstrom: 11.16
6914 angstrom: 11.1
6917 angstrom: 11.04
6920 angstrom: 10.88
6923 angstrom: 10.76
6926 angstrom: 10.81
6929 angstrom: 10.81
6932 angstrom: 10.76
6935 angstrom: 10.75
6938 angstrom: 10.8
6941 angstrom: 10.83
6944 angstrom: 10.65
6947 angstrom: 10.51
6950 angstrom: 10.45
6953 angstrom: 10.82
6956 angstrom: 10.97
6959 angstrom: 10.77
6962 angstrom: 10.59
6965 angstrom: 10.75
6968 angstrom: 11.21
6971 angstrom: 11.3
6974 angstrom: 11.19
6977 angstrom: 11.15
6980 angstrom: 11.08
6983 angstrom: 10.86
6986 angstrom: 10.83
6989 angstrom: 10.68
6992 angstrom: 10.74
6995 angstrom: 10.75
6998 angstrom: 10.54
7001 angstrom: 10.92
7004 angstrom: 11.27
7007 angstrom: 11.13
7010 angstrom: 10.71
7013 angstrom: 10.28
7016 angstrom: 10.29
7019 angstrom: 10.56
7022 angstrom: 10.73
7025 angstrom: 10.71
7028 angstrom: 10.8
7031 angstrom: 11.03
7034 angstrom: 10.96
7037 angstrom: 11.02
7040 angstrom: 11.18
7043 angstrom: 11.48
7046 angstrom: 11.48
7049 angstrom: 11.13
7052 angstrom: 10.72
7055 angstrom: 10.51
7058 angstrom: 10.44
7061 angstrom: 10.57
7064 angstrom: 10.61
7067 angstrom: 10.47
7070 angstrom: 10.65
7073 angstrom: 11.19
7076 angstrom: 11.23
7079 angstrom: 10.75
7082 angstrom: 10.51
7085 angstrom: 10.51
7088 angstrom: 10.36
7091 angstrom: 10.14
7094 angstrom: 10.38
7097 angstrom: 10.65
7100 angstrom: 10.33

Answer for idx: 1.04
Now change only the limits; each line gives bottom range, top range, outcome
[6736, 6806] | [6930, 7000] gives 1.06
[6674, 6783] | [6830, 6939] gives 1.03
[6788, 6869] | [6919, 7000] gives 1.04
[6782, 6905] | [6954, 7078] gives 1.04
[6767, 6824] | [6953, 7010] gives 1.07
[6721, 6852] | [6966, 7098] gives 1.06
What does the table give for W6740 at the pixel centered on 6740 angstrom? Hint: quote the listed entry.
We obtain 11.04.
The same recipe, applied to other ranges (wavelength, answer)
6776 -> 10.94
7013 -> 10.28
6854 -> 10.98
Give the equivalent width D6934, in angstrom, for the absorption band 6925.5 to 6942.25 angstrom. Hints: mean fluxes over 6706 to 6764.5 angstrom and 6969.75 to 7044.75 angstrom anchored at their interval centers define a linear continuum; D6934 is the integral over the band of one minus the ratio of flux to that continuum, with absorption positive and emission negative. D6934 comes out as 0.4 angstrom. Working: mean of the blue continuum 11.5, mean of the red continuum 10.9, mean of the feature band 10.8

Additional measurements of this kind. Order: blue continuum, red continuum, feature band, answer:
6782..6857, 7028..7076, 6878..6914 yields -2.0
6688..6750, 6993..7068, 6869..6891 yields -0.4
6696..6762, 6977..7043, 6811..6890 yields 1.4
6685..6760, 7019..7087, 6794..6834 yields 1.1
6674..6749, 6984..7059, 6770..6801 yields 2.0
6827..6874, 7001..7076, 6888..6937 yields -1.2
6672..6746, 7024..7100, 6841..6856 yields 0.8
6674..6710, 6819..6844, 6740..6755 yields 0.3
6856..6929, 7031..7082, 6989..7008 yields 0.2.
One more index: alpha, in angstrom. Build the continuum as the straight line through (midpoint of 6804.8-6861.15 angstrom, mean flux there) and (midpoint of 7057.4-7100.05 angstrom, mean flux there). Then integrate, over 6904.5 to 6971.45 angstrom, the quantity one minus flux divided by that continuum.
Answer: -1.29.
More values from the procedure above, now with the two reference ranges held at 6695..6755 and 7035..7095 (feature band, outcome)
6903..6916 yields -0.2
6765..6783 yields 0.9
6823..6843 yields 0.6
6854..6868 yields 0.4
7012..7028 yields 0.5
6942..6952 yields 0.4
